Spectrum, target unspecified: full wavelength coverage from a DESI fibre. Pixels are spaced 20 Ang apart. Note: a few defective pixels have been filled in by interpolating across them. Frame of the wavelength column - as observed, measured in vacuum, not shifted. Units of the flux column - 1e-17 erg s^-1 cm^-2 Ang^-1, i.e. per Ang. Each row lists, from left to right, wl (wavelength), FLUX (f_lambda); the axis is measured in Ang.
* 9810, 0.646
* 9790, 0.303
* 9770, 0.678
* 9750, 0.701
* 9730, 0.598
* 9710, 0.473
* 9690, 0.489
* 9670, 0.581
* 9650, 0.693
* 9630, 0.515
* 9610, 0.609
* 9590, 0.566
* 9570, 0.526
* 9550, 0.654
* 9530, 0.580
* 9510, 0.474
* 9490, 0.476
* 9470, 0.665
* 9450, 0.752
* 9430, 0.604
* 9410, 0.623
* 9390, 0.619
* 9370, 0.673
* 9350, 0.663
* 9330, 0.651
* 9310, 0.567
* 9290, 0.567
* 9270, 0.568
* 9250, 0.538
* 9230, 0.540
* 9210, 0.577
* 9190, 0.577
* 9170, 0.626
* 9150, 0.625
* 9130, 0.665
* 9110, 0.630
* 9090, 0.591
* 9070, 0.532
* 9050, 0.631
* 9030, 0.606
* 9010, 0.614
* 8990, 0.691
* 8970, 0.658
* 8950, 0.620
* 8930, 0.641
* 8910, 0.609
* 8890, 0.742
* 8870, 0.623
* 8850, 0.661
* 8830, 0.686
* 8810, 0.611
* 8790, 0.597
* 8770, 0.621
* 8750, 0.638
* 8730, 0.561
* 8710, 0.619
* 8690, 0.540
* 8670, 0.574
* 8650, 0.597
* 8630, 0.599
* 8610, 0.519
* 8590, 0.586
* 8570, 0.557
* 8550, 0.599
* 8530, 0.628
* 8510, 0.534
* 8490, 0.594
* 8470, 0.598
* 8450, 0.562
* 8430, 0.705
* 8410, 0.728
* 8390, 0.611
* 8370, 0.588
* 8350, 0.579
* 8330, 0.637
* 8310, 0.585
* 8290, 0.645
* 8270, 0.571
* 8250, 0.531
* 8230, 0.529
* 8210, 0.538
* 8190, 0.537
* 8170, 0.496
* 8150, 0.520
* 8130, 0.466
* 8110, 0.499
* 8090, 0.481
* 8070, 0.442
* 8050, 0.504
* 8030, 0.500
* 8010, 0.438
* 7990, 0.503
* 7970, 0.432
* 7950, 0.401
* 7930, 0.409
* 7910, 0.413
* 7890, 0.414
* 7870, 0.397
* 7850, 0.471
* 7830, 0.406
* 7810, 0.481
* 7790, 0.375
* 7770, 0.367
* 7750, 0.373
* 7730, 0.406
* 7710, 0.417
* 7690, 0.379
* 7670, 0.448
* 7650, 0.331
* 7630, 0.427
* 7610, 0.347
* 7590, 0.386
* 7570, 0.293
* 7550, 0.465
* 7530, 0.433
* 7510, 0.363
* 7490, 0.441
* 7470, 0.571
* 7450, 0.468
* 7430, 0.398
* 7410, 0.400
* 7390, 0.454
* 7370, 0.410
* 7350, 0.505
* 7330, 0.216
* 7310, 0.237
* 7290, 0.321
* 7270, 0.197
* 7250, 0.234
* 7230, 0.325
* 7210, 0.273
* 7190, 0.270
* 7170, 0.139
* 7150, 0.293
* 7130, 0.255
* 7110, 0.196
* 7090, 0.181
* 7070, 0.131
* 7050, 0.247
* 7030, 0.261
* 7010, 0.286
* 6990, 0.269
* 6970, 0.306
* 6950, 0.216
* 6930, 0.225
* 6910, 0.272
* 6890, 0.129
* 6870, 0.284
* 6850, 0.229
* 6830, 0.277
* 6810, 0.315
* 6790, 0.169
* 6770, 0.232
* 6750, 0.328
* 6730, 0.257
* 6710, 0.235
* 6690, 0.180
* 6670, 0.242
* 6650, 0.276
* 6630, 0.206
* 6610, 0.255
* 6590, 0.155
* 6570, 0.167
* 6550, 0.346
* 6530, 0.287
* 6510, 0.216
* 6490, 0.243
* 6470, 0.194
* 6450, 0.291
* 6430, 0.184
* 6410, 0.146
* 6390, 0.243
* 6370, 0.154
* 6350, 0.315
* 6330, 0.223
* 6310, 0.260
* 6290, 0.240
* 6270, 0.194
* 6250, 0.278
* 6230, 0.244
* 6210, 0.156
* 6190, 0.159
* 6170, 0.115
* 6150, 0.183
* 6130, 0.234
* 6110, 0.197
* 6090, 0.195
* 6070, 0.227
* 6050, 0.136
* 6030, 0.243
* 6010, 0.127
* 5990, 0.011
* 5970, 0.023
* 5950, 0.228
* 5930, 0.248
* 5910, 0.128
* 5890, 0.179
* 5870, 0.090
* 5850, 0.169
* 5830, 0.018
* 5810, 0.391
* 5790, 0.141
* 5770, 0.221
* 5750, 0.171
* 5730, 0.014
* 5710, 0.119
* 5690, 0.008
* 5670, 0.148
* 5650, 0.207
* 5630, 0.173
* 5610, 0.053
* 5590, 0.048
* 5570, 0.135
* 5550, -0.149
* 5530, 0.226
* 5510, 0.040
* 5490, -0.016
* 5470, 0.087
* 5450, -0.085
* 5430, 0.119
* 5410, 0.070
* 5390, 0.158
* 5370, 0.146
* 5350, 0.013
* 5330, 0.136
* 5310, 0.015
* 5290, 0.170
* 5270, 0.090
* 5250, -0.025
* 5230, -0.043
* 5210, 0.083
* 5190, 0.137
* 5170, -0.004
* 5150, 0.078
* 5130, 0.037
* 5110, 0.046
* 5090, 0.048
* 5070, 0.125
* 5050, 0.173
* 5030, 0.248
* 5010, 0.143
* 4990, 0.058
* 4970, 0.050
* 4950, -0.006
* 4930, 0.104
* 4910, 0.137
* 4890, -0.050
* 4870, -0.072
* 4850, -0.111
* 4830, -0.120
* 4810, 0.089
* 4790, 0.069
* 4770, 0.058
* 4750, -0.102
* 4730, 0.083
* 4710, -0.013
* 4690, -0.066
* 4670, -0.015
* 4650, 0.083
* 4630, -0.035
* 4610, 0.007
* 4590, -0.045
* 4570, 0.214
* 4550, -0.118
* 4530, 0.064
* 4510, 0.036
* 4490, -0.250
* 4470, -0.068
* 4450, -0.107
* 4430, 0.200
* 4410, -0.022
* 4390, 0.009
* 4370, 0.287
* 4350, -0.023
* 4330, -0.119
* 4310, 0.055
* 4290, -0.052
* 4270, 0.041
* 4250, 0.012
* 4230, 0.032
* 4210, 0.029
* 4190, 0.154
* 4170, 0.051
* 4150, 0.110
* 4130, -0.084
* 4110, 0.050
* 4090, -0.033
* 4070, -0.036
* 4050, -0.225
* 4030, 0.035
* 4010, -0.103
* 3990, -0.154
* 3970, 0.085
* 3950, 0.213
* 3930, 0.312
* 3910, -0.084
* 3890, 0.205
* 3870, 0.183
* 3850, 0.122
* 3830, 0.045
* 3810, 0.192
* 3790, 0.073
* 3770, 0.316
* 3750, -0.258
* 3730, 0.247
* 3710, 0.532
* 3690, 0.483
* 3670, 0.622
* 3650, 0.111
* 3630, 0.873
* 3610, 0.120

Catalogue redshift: 0.84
